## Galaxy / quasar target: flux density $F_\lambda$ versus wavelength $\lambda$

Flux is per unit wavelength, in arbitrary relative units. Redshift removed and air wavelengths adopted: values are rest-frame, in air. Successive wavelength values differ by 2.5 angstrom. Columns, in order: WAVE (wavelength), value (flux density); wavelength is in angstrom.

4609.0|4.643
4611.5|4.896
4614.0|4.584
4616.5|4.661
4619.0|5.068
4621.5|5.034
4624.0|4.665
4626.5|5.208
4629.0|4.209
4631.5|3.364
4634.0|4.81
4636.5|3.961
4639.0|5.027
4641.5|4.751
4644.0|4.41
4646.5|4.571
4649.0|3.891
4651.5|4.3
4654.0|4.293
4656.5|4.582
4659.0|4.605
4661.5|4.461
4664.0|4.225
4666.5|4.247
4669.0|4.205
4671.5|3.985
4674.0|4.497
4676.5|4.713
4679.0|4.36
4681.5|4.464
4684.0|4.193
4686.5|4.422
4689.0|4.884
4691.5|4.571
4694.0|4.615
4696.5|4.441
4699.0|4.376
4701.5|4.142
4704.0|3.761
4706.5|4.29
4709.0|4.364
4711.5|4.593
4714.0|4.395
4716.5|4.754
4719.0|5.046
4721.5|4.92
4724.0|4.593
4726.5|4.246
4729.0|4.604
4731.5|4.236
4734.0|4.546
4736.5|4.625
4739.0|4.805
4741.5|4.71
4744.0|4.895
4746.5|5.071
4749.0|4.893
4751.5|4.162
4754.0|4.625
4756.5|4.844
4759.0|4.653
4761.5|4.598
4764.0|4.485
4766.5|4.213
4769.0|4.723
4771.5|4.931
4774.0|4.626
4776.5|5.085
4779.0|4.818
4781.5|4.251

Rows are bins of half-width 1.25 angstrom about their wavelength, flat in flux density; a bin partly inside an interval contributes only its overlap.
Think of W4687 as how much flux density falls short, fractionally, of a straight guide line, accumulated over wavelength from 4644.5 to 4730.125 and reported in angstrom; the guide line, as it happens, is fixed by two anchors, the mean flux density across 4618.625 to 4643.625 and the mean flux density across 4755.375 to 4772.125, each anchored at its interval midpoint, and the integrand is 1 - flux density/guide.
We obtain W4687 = 3.2 angstrom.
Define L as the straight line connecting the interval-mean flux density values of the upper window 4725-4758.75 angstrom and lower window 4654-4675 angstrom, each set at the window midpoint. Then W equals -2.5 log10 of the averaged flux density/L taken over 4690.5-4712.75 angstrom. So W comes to 0.03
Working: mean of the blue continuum 4.35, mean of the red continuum 4.64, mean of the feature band 4.35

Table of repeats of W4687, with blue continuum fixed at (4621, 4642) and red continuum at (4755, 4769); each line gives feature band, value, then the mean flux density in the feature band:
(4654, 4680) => 0.9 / 4.38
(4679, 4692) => 0.2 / 4.49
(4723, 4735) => 0.3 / 4.44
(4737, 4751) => -0.8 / 4.82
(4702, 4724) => 0.3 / 4.51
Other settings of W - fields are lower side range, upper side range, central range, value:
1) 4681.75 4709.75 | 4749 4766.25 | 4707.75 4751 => -0.04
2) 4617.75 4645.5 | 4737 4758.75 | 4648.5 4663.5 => 0.06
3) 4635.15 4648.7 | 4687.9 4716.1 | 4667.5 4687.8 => 0.02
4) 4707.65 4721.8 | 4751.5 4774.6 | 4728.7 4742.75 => 0.01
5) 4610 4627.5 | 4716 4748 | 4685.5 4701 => 0.05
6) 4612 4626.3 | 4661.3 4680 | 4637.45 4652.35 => 0.02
